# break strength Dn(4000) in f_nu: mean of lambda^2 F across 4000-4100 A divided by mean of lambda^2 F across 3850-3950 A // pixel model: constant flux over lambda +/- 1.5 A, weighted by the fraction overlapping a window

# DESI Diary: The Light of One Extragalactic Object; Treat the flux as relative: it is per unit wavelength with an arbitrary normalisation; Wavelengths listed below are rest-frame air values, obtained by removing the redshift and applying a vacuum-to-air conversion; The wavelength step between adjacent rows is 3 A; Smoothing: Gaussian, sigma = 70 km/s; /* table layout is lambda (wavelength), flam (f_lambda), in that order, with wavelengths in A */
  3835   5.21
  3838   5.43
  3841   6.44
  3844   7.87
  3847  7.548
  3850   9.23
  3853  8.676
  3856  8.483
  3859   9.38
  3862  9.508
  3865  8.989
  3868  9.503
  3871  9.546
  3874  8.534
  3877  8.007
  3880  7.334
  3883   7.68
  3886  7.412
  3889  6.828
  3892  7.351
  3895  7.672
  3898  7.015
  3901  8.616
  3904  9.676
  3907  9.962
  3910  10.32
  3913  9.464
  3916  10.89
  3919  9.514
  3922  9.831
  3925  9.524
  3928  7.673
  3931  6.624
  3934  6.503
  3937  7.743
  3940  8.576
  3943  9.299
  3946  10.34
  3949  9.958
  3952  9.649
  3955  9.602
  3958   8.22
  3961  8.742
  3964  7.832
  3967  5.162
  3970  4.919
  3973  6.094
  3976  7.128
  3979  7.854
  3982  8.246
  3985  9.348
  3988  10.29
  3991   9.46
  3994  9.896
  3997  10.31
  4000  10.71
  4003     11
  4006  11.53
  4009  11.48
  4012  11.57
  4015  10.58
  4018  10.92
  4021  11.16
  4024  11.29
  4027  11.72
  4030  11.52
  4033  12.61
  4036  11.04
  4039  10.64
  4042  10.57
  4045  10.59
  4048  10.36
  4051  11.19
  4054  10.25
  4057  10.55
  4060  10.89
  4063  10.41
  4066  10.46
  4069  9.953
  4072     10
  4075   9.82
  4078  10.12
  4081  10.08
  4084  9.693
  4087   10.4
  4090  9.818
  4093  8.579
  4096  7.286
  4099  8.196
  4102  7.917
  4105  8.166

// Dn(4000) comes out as 1.30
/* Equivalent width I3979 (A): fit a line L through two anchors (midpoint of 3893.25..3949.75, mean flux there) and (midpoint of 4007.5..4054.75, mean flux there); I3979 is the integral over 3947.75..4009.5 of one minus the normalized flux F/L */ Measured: 7.3 A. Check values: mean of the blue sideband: 8.88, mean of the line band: 8.88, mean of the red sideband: 11.1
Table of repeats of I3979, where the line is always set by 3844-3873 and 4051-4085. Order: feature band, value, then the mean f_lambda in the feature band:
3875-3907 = 4.40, 7.87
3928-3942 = 2.89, 7.46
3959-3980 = 6.10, 6.83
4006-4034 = -4.12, 11.4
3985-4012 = -2.08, 10.6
